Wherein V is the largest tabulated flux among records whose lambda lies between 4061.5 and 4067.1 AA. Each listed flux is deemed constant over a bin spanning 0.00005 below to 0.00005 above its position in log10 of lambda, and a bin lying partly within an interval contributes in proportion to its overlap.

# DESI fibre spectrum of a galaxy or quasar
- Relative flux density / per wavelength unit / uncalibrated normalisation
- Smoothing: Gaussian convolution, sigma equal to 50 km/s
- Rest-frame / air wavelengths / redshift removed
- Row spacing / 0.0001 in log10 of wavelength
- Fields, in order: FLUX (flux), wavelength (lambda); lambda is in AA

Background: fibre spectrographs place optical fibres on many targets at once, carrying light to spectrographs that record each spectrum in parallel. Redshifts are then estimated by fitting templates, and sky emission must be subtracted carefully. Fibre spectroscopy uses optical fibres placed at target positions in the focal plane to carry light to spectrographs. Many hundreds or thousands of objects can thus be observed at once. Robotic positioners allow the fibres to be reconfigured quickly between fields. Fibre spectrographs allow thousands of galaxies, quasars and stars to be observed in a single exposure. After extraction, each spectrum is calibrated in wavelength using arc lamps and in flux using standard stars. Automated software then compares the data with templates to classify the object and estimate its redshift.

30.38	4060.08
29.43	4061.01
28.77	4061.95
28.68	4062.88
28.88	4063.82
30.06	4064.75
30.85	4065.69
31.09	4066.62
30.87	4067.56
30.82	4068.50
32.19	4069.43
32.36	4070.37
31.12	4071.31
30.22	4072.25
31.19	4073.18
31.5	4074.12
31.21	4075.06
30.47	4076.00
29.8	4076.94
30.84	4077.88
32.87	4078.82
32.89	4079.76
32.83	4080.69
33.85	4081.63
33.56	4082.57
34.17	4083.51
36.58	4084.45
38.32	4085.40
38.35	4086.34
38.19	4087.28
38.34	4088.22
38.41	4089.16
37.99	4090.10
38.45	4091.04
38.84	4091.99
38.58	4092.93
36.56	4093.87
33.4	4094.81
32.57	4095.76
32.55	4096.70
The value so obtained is 31.09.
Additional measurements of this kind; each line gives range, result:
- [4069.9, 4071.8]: 32.36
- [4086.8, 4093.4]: 38.84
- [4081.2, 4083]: 33.85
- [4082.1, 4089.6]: 38.41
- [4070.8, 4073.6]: 31.19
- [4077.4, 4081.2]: 32.89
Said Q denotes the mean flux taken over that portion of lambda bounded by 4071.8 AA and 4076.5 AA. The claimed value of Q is 30.9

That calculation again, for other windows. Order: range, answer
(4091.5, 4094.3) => 38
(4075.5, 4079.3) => 31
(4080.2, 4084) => 33.7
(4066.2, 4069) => 30.9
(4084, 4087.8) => 37.8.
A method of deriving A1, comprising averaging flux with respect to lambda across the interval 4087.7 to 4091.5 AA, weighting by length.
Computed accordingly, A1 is 38.4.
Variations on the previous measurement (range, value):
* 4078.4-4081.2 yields 33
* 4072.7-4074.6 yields 31.4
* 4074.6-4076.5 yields 30.8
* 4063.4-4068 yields 30.4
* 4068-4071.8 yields 31.6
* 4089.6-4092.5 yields 38.4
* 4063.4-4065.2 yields 29.6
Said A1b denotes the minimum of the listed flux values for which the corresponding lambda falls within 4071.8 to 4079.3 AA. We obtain 29.8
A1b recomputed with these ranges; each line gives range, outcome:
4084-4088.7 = 36.58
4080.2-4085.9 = 32.83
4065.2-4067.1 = 30.85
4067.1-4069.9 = 30.82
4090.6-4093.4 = 38.45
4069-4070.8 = 32.19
